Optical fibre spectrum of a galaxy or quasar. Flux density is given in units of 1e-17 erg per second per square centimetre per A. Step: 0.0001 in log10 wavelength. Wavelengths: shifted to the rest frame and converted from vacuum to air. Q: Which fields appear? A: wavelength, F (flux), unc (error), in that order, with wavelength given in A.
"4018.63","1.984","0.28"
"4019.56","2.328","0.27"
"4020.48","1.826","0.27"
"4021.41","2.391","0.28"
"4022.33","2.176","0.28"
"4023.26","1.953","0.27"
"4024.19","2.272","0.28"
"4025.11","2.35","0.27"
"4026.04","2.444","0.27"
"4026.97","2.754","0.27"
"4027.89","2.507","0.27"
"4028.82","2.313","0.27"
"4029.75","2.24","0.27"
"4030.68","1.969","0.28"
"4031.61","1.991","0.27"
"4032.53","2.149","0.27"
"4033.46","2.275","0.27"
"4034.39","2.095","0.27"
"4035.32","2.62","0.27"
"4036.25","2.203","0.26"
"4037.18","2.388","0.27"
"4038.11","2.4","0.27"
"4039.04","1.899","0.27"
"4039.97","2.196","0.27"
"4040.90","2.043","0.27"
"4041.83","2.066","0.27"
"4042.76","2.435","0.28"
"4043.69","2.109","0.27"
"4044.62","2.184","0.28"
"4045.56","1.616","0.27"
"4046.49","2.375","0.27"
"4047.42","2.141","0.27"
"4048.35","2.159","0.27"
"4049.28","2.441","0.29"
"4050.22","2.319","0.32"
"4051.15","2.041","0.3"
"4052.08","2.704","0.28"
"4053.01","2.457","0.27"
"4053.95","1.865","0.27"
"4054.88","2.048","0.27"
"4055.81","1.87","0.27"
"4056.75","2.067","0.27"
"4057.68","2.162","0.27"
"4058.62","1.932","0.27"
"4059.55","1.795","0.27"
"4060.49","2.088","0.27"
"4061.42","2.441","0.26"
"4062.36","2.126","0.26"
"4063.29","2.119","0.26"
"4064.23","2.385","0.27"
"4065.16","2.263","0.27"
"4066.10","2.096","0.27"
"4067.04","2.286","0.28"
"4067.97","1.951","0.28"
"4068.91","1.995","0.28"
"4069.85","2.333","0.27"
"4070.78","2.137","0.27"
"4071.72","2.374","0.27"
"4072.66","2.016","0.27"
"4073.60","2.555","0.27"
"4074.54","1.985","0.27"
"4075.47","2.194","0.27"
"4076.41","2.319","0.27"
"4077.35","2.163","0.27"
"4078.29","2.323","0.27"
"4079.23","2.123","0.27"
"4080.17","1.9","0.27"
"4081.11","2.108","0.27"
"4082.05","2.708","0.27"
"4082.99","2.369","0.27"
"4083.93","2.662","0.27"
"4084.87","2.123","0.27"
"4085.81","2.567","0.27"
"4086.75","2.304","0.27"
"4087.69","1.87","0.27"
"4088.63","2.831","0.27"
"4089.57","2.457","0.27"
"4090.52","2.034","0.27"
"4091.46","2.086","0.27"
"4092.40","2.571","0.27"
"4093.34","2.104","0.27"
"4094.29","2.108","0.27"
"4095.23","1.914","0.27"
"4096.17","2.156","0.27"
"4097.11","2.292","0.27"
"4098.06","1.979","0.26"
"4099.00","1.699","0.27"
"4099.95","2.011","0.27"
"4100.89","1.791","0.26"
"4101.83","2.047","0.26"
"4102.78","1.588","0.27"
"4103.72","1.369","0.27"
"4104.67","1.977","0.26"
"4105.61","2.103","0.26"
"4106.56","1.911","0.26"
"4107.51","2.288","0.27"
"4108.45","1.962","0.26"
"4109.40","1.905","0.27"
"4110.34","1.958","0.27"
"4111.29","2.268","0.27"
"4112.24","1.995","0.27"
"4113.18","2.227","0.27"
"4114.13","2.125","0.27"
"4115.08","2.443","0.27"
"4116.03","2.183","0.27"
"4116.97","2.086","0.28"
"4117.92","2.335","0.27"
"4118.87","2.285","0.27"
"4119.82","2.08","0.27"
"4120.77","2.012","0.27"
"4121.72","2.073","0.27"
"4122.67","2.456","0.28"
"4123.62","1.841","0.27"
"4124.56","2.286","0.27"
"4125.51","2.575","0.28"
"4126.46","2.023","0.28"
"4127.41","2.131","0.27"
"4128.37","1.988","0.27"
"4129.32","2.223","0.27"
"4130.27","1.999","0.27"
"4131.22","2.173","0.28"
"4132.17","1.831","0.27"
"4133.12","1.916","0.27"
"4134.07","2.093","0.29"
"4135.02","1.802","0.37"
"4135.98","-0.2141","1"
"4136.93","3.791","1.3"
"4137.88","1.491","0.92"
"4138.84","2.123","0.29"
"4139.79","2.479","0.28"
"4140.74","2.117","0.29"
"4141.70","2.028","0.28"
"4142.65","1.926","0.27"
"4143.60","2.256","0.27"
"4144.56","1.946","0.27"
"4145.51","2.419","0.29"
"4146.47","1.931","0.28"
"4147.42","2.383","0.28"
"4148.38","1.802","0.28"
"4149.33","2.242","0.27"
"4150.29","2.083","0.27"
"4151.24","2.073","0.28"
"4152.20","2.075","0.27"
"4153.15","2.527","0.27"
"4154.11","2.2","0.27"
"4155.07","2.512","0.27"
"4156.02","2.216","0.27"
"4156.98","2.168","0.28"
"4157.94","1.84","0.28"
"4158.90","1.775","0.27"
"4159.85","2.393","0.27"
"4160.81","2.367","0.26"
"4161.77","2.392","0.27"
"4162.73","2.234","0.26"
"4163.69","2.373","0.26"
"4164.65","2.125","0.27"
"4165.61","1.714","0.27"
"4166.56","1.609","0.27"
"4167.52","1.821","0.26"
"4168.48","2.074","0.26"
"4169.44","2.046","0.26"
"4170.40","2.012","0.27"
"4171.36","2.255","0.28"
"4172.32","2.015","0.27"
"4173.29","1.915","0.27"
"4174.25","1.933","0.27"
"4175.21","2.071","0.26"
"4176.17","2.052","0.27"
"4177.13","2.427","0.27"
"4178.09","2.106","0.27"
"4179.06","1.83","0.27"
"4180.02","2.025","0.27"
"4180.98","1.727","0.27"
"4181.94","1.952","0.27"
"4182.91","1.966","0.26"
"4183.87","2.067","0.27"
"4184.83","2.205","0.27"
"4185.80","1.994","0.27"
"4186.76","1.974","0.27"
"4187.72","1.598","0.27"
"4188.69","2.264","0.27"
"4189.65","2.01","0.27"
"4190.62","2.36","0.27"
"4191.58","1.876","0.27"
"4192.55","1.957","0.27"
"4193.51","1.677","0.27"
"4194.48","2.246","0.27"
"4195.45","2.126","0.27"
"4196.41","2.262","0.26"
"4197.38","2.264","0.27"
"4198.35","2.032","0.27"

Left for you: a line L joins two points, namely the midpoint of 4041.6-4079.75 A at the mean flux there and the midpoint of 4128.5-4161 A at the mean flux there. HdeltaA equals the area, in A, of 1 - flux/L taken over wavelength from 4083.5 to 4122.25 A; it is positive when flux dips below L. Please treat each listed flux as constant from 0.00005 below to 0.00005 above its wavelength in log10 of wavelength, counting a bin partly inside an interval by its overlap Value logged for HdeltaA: 0.2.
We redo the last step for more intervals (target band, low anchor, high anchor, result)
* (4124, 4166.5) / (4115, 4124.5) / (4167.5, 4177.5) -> 0.31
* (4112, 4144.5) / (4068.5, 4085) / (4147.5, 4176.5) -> 1.01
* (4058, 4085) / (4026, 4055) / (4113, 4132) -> 0.06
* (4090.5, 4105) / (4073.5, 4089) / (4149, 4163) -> 1.86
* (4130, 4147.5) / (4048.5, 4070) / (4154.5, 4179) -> 0.77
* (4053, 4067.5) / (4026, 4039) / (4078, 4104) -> 0.72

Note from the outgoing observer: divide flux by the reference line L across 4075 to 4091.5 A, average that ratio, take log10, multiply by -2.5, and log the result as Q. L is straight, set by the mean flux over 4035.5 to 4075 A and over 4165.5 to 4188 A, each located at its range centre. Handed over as -0.08 mag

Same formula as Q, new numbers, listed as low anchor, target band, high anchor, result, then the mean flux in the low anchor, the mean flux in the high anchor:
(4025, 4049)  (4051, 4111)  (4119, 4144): 0.00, 2.23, 2.06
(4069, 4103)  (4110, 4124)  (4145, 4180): 0.00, 2.19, 2.11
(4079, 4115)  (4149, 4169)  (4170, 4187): -0.04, 2.12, 2.03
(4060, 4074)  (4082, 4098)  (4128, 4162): -0.05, 2.21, 2.09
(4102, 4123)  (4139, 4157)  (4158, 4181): -0.06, 2.07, 2.06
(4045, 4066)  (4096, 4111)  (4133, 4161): 0.10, 2.15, 2.09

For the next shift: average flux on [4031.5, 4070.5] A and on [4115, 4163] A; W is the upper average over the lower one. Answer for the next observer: 0.98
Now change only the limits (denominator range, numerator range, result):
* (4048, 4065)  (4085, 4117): 0.97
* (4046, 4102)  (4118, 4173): 0.96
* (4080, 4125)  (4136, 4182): 0.98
